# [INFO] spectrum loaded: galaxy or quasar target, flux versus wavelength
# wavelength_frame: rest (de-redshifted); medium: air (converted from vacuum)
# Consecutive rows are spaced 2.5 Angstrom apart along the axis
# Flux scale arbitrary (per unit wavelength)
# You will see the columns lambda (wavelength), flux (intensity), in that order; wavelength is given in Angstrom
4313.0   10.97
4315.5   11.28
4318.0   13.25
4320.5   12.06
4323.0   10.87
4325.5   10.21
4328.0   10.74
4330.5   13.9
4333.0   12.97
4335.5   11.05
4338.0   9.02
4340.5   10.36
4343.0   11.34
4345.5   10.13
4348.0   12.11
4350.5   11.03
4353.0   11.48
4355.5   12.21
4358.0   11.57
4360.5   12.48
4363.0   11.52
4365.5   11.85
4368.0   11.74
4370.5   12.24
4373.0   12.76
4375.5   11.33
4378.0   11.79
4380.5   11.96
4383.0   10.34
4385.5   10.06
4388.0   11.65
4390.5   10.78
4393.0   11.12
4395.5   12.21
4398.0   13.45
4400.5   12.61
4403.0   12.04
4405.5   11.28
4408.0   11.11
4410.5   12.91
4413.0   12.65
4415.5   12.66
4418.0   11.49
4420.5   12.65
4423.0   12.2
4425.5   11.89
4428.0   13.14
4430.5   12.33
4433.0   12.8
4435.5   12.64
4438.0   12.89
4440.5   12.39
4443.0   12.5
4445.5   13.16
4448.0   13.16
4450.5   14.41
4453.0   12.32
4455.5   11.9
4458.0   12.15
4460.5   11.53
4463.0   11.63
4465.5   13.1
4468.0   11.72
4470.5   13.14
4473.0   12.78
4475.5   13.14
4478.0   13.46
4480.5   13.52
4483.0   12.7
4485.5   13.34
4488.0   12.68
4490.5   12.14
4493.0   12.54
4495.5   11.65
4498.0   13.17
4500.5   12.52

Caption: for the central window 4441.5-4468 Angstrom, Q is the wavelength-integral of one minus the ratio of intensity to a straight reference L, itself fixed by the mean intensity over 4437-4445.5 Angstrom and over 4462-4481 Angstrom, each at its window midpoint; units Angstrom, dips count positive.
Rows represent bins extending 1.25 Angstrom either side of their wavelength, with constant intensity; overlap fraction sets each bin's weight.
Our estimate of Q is 0.38 Angstrom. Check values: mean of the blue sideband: 12.7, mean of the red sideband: 12.8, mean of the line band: 12.5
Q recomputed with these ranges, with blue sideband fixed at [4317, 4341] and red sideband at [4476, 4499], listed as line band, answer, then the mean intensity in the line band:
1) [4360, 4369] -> -0.1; 11.9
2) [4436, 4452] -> -0.8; 13.1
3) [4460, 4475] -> 0.3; 12.4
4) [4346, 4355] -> 0.1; 11.5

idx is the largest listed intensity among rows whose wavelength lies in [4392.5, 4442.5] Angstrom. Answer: 13.45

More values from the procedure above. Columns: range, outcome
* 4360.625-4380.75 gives 12.76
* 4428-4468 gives 14.41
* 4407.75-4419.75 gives 12.91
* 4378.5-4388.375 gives 11.96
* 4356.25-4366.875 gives 12.48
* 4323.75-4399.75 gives 13.9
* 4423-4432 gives 13.14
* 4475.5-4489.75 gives 13.52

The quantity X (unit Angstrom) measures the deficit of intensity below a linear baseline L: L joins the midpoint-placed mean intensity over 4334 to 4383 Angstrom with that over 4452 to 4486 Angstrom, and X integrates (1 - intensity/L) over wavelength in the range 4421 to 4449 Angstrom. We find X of -0.9 Angstrom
